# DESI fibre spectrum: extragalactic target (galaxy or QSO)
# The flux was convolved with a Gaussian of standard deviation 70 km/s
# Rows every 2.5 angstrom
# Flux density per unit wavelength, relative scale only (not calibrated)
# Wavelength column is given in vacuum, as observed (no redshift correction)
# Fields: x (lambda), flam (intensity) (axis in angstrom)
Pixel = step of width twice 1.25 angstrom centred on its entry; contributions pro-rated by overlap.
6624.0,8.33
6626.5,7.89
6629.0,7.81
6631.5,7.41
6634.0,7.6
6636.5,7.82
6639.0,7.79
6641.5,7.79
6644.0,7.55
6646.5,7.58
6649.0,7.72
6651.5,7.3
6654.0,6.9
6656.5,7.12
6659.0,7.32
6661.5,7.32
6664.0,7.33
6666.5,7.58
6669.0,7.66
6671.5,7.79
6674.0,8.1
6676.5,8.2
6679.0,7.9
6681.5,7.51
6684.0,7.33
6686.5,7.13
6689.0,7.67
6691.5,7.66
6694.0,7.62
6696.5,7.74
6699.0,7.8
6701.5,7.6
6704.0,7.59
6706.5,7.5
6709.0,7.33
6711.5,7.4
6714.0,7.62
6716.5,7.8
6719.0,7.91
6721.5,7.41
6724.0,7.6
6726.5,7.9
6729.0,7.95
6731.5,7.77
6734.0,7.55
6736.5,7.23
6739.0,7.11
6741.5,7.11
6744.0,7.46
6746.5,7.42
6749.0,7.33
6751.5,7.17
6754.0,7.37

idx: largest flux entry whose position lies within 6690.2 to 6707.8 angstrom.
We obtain 7.8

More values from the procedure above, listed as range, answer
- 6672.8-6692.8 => 8.2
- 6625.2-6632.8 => 7.89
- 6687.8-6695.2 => 7.67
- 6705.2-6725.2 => 7.91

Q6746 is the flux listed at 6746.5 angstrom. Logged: 7.42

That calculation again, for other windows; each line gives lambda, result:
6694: 7.62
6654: 6.9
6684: 7.33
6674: 8.1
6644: 7.55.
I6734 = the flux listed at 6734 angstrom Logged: 7.55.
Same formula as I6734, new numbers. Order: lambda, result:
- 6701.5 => 7.6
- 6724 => 7.6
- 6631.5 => 7.41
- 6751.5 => 7.17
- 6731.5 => 7.77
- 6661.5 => 7.32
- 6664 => 7.33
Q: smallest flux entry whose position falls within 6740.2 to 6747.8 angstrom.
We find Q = 7.11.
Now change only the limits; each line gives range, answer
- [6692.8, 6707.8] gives 7.5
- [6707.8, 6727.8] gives 7.33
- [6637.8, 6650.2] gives 7.55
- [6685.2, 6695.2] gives 7.13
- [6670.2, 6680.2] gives 7.79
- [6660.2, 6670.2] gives 7.32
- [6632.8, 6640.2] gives 7.6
